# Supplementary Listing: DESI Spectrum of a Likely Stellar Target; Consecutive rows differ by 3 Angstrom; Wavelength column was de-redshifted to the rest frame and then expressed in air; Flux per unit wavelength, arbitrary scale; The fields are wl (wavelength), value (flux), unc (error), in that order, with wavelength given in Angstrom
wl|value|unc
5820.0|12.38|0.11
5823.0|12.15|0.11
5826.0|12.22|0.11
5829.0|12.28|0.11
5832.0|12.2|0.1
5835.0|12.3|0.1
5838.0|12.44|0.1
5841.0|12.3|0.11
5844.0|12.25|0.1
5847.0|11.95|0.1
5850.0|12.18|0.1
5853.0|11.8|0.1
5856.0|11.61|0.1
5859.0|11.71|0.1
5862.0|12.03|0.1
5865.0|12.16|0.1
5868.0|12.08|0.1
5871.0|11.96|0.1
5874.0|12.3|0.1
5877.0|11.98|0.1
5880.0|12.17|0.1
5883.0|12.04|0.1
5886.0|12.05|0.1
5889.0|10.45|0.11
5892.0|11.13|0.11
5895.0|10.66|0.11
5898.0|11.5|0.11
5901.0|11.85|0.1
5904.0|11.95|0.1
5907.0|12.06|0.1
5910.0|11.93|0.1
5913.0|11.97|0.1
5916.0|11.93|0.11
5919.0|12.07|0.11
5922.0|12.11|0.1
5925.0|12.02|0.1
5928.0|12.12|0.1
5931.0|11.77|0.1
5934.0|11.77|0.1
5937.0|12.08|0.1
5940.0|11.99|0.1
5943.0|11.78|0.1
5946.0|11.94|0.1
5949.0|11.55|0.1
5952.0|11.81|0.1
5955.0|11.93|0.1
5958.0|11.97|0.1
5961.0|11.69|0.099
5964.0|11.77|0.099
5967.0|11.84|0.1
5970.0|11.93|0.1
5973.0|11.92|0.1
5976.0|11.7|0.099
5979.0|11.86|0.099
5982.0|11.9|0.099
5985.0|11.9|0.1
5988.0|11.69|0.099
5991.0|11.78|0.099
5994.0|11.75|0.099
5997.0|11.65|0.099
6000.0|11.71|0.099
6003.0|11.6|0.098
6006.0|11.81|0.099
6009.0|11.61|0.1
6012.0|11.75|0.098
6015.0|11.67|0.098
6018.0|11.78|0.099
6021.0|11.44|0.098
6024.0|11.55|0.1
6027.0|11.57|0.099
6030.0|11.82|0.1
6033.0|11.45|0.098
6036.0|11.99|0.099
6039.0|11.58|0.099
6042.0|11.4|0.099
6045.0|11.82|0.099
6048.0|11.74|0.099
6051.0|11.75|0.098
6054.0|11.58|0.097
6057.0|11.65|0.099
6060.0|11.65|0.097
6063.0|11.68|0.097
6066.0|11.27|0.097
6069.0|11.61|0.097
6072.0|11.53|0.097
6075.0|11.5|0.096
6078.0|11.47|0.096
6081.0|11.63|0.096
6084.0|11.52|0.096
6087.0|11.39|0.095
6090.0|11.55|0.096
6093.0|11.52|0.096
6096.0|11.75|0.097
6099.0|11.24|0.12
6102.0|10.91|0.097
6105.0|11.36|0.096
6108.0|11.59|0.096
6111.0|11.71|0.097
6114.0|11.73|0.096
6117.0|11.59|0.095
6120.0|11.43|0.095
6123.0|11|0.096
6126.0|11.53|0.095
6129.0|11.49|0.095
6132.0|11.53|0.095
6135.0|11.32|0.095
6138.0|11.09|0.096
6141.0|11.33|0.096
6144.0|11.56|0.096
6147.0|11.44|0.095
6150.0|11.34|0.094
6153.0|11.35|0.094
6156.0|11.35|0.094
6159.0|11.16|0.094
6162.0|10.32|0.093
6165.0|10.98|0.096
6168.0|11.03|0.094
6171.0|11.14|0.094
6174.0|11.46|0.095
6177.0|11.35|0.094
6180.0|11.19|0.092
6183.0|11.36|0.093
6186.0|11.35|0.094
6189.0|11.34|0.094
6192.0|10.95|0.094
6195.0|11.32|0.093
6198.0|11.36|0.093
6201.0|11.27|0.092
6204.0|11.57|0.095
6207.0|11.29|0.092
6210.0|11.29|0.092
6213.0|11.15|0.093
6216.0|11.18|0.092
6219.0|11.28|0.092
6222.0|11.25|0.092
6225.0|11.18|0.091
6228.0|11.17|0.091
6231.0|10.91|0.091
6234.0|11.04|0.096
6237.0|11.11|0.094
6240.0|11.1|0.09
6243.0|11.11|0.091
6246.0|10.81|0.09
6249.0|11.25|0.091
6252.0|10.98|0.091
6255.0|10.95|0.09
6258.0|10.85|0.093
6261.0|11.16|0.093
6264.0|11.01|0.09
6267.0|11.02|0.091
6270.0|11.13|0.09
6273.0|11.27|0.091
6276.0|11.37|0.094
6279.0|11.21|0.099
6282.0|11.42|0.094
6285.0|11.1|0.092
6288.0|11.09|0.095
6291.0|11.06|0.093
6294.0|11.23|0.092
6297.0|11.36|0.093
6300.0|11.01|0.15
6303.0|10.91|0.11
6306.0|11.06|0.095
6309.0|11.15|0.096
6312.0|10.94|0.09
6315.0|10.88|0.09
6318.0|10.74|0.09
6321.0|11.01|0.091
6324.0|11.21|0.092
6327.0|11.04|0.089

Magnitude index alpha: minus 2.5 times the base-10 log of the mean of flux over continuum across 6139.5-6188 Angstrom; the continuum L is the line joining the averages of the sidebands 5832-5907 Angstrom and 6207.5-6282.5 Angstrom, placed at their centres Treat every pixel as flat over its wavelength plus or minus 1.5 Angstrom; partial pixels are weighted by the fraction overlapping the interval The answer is 0.01 mag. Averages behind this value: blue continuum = 11.9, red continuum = 11.1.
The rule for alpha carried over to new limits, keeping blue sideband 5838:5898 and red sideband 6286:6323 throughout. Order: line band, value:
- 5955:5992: -0.02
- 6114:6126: 0.00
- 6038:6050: -0.01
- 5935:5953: -0.01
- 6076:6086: -0.01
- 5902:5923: -0.02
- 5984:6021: -0.01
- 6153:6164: 0.03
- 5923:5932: -0.02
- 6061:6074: 0.00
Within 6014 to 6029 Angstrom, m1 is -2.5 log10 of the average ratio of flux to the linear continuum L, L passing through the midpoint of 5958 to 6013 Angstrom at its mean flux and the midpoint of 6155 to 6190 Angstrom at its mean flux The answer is 0.00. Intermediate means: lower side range 11.8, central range 11.6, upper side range 11.2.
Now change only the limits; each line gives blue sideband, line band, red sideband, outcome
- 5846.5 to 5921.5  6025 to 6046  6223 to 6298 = -0.011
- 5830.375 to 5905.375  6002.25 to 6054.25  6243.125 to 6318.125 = -0.009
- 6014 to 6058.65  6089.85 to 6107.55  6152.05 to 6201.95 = 0.006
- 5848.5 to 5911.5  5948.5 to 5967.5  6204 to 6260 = -0.015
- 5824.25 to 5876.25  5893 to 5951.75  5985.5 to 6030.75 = 0.007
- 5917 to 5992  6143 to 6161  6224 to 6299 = 0.005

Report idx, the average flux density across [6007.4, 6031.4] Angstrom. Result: 11.6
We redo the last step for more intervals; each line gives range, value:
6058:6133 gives 11.5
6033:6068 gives 11.6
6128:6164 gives 11.3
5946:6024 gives 11.8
